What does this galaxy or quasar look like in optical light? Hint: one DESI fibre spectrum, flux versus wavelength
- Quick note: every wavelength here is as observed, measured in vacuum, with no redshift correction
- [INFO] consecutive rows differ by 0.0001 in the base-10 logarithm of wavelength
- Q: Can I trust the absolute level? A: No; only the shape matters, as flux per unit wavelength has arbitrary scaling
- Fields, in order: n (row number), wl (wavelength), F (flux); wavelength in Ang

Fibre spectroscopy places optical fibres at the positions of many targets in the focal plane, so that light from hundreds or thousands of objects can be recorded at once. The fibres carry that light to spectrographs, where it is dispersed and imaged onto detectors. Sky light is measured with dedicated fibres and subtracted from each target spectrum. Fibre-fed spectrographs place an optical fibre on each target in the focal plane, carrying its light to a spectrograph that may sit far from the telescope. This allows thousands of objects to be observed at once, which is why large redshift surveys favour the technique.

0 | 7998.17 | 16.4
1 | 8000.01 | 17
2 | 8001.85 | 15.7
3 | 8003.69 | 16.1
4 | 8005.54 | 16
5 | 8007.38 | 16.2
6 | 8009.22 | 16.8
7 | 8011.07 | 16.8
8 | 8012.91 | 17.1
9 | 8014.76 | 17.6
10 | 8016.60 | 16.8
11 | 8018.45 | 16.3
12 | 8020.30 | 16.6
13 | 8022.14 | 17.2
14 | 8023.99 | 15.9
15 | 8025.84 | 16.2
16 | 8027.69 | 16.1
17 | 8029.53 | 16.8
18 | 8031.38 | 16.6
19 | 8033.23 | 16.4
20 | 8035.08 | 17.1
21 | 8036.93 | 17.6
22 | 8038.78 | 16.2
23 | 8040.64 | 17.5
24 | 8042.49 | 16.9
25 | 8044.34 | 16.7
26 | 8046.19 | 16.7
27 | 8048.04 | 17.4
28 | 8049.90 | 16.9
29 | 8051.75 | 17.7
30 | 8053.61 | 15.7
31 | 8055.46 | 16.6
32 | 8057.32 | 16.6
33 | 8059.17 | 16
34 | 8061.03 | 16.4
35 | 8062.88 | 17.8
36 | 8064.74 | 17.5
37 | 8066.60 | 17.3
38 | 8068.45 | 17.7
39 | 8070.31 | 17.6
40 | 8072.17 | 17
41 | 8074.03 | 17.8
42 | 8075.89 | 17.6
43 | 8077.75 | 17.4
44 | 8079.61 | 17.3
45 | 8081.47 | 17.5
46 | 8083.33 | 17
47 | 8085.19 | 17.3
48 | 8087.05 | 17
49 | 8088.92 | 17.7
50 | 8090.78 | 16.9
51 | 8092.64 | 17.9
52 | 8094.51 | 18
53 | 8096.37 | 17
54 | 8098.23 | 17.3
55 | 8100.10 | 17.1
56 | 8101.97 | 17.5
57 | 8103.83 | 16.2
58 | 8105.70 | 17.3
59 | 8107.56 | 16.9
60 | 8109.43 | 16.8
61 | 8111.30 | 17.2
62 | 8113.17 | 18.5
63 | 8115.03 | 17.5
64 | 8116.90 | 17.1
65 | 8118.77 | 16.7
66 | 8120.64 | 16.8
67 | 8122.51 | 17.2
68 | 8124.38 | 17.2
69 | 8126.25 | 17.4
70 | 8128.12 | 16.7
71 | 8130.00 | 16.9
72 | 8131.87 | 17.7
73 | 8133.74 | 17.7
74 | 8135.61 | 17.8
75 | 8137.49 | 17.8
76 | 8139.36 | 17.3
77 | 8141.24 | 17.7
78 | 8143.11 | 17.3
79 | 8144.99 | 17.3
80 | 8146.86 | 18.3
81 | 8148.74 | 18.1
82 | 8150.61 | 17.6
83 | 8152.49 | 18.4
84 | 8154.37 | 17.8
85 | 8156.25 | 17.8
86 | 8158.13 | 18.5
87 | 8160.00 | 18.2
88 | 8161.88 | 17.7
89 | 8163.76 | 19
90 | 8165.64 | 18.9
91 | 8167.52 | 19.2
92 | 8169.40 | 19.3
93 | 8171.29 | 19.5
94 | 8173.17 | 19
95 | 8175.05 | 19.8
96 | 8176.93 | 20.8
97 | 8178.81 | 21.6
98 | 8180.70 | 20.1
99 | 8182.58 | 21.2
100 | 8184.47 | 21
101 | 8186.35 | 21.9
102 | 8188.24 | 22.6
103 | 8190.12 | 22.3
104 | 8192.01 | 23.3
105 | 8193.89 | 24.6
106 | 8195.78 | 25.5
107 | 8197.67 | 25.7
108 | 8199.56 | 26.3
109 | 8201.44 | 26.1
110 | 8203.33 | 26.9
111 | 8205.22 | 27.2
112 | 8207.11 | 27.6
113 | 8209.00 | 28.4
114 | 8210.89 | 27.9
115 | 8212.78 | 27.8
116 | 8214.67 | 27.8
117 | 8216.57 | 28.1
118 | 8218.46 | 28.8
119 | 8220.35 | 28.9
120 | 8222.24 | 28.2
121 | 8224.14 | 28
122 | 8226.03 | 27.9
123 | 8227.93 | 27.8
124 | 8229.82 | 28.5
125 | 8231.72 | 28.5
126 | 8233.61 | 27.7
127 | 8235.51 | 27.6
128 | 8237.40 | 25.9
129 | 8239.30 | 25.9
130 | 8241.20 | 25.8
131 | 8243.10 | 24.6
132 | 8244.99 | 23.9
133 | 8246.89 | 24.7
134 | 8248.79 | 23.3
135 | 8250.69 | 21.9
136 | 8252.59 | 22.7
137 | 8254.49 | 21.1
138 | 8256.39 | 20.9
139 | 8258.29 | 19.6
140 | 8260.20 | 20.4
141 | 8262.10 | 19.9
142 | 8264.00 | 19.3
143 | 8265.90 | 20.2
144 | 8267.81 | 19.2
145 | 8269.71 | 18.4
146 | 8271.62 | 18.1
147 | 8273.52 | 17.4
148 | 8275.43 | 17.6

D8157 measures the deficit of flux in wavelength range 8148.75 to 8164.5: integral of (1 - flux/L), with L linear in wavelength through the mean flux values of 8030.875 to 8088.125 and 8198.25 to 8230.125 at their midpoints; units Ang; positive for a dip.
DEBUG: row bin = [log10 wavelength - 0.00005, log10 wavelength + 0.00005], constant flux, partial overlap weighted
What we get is 3.7 Ang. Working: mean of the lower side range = 17.1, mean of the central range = 18.1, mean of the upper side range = 27.7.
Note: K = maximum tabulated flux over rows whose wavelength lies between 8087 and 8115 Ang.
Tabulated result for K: 18.5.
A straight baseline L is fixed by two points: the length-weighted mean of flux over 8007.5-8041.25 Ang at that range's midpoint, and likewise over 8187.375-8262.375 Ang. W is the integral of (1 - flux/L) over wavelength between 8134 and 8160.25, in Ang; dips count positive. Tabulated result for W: 5.10 Ang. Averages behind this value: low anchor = 16.7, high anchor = 25.6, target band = 17.8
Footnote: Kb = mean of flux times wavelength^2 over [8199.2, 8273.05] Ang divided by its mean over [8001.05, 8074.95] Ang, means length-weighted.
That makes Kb 1.6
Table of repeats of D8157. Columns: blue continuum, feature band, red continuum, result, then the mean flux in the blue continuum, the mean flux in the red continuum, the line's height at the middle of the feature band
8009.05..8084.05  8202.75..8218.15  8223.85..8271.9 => -3.8 Ang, 16.9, 23.5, 22.3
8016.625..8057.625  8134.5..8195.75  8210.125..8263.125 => 7.8 Ang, 16.7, 25.5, 22.3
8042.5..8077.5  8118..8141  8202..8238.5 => 4.7 Ang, 17.1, 27.8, 21.7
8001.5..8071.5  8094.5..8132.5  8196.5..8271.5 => 5.4 Ang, 16.8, 25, 20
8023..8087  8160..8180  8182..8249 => 3.5 Ang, 17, 26.1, 23.5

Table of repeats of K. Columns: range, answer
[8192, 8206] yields 27.2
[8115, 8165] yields 19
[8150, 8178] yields 20.8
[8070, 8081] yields 17.8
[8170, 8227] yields 28.9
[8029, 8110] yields 18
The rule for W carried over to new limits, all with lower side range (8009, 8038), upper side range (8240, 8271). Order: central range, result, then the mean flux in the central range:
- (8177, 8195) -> -1.7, 22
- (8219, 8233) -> -4.8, 28.3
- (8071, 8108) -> 1.7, 17.3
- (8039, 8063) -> 0.7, 16.8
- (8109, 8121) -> 0.9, 17.3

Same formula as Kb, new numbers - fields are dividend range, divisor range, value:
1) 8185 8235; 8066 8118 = 1.58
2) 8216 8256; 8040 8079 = 1.59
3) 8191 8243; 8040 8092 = 1.64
